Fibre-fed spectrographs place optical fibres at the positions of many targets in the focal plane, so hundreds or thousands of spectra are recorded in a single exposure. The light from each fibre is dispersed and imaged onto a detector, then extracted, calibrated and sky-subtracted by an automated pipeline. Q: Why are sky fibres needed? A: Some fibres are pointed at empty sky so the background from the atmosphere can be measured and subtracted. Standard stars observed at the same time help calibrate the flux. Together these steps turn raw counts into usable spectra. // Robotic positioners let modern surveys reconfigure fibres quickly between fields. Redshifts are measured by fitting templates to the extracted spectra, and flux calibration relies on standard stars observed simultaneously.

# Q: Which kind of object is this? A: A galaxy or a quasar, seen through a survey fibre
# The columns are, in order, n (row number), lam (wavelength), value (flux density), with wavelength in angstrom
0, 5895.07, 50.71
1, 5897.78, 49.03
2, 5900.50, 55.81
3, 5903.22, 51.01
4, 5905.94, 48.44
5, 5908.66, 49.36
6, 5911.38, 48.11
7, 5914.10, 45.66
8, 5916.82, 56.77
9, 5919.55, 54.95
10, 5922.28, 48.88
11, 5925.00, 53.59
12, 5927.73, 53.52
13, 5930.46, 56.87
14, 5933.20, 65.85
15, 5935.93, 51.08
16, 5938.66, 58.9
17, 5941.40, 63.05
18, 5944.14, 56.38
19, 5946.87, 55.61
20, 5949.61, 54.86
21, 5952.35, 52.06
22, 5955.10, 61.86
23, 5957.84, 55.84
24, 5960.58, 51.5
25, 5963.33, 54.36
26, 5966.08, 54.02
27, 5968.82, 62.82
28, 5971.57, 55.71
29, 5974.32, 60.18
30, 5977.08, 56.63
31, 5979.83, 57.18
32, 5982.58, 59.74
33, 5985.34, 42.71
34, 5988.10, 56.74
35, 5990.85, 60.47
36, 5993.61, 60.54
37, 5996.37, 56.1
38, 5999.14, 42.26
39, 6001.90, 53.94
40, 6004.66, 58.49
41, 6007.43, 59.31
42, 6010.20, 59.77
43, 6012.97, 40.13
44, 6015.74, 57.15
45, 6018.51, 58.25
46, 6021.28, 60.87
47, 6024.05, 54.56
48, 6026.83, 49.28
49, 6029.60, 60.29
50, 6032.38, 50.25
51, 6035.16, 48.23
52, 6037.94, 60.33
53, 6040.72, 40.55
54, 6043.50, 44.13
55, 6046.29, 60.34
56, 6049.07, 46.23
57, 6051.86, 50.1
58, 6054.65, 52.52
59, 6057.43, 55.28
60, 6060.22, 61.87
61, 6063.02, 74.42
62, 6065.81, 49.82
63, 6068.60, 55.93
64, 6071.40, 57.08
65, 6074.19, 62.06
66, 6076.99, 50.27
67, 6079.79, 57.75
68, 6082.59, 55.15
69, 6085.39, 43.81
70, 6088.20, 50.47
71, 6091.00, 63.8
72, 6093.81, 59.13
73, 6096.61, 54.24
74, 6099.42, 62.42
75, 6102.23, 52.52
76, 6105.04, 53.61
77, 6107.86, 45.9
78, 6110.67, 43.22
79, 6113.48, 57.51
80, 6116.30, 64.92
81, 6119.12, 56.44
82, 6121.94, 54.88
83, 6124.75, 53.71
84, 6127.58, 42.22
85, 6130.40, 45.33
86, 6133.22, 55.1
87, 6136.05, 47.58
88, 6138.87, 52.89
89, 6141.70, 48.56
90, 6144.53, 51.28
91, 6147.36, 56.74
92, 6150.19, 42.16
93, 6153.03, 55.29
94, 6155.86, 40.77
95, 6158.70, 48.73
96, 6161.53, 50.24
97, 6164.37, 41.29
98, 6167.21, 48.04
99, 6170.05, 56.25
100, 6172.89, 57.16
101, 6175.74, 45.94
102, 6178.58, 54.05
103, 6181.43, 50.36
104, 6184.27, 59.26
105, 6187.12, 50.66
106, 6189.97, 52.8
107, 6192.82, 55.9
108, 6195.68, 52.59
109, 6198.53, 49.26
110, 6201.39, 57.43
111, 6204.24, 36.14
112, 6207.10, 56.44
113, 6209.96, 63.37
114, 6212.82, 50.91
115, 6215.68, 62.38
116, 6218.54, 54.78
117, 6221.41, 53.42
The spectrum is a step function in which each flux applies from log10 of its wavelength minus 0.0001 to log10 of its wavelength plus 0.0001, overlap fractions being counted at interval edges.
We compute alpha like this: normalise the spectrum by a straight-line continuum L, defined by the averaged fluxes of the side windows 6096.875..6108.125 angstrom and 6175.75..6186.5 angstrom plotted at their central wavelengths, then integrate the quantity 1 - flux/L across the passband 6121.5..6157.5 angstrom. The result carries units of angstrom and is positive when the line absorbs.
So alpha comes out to 2.8 angstrom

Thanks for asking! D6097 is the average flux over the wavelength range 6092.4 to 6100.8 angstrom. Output 58.6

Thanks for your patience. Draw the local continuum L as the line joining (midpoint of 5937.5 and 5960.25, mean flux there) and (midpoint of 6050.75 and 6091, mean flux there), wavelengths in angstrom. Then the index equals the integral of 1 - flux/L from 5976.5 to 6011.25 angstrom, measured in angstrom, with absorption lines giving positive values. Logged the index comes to 0.6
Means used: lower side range 57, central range 55.6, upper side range 55.8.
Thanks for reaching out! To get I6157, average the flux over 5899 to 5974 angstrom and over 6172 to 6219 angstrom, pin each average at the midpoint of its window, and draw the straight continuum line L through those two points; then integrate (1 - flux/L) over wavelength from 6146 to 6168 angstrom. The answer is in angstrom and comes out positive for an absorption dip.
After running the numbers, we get 2.4 angstrom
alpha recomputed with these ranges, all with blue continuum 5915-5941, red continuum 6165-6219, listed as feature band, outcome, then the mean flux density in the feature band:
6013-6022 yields -0.16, 55.8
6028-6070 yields 0.41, 54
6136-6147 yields 0.54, 51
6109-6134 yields 0.64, 52.5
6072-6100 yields -0.81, 55.8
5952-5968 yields 0.00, 55.4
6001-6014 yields 0.05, 54.7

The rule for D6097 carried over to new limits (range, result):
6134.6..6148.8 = 51.4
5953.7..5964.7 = 55.9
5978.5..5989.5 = 54.1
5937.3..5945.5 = 59.4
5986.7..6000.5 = 55.2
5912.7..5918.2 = 51.2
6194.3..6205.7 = 48.9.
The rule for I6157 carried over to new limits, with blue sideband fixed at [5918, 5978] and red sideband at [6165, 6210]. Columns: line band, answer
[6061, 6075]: -1.4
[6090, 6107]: -1.0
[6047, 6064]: -0.6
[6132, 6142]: 0.4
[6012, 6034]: 0.4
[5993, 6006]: 0.4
